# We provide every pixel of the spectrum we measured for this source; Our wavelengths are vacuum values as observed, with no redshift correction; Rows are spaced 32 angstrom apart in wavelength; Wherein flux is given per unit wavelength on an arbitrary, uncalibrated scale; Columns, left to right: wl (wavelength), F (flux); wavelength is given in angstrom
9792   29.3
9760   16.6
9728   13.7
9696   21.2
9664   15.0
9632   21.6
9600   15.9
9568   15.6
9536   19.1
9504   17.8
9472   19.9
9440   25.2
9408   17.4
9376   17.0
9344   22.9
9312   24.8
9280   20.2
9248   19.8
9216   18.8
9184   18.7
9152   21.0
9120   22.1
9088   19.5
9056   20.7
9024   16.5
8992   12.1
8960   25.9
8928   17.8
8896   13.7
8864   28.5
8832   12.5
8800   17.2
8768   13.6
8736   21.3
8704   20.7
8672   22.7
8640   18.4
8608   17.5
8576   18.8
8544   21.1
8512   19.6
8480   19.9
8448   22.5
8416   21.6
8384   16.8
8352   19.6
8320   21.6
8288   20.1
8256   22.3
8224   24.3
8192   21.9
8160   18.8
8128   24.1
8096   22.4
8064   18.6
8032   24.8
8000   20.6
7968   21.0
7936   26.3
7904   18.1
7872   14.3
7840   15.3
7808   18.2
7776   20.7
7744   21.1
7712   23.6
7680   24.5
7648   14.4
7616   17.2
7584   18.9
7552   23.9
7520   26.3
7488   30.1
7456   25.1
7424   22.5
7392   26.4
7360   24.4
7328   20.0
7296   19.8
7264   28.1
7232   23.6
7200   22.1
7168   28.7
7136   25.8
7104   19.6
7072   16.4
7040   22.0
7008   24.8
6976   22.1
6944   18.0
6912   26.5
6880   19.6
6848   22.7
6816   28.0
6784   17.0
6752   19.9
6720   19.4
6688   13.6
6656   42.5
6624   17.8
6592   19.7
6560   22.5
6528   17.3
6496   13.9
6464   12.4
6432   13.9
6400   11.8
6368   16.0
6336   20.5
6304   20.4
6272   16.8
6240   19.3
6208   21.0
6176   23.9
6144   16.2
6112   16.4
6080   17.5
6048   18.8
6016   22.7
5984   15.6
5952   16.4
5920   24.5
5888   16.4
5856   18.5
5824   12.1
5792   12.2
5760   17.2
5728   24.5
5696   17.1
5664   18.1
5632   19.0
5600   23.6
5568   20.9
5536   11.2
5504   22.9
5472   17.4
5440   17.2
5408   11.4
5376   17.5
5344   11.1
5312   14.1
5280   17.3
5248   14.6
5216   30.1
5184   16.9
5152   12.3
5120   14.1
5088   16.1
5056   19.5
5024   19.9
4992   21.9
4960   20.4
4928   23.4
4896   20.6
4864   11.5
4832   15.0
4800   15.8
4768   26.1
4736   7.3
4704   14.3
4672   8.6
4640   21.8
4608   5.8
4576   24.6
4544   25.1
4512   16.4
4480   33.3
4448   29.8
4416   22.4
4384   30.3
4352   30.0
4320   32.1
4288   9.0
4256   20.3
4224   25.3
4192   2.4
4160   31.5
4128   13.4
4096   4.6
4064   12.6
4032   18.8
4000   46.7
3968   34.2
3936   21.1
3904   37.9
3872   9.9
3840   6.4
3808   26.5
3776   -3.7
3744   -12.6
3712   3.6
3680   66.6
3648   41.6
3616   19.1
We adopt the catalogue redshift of 0.787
